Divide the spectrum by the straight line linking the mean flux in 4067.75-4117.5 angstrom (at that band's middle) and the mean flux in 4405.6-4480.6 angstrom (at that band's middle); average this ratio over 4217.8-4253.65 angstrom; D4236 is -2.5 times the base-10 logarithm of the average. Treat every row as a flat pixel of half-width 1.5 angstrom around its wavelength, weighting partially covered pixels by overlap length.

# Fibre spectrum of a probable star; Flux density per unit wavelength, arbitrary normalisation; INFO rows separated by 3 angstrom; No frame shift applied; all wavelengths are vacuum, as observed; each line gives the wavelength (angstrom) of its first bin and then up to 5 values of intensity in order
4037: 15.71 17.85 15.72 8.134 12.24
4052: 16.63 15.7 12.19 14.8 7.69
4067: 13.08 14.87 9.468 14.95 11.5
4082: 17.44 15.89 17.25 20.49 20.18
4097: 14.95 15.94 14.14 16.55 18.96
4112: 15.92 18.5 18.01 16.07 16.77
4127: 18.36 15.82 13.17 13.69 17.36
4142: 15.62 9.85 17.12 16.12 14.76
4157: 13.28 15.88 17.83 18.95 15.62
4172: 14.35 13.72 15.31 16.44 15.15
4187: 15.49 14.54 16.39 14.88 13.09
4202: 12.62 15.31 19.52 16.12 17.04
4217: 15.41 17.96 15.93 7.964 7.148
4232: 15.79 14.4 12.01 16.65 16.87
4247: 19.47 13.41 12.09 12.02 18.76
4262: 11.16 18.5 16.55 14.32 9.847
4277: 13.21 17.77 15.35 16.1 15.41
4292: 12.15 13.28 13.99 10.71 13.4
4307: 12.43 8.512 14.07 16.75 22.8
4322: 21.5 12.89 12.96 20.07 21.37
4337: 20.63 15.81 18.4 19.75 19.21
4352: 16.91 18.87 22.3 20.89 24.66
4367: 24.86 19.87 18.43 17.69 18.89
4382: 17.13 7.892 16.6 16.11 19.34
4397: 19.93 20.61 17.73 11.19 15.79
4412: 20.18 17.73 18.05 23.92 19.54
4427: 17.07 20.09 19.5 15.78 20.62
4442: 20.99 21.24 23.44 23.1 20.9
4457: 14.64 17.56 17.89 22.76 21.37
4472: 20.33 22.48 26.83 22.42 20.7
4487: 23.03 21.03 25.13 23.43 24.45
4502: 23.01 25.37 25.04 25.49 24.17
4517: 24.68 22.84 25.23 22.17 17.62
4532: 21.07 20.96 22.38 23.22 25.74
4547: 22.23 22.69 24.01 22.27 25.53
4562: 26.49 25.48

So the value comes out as 0.23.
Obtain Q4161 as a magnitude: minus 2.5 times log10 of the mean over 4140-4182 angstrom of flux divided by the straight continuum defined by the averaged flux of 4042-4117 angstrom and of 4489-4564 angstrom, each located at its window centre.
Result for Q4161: 0.078 mag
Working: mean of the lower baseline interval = 14.9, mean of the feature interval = 15.4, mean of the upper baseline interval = 23.5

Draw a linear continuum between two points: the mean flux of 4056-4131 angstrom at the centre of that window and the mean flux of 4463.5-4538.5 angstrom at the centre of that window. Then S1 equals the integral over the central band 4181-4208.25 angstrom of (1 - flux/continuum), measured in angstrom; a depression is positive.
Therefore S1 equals 3.6 angstrom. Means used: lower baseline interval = 15.6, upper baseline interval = 22.9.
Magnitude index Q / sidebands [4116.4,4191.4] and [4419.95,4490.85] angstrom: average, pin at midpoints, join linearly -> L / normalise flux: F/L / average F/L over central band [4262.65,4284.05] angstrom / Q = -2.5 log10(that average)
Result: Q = 0.180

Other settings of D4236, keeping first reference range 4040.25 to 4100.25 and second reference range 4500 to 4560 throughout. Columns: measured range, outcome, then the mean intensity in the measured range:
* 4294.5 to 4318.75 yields 0.38 mag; 13.4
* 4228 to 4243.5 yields 0.28 mag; 13.6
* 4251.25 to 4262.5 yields 0.30 mag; 13.7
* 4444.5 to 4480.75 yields 0.05 mag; 21.1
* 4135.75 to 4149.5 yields 0.07 mag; 14.8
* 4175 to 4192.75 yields 0.09 mag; 15.3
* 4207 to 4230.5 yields 0.19 mag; 14.5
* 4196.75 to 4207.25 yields 0.20 mag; 14.2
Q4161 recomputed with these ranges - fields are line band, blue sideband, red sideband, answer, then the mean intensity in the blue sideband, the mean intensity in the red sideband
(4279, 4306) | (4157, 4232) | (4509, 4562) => 0.22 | 15.1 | 23.2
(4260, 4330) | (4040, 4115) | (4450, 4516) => 0.28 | 14.9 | 22.3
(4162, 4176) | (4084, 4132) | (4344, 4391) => 0.09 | 17.1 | 18.8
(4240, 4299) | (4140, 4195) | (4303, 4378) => 0.15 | 15.4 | 18.2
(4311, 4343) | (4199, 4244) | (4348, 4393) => -0.02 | 14.6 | 18.7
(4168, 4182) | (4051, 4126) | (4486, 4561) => 0.14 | 15.5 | 23.3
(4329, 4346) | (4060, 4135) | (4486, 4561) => 0.05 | 15.6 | 23.3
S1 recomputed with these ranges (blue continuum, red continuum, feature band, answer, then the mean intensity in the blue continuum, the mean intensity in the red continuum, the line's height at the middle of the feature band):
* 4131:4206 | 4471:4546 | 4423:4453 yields 1.87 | 15.1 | 23.2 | 21.5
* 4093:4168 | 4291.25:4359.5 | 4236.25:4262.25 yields 2.35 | 16.1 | 16.5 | 16.4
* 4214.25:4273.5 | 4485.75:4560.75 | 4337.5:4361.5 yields -1.54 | 14.5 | 23.3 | 17.8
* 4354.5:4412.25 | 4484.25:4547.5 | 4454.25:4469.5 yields 1.74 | 18.4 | 23.2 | 21.3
